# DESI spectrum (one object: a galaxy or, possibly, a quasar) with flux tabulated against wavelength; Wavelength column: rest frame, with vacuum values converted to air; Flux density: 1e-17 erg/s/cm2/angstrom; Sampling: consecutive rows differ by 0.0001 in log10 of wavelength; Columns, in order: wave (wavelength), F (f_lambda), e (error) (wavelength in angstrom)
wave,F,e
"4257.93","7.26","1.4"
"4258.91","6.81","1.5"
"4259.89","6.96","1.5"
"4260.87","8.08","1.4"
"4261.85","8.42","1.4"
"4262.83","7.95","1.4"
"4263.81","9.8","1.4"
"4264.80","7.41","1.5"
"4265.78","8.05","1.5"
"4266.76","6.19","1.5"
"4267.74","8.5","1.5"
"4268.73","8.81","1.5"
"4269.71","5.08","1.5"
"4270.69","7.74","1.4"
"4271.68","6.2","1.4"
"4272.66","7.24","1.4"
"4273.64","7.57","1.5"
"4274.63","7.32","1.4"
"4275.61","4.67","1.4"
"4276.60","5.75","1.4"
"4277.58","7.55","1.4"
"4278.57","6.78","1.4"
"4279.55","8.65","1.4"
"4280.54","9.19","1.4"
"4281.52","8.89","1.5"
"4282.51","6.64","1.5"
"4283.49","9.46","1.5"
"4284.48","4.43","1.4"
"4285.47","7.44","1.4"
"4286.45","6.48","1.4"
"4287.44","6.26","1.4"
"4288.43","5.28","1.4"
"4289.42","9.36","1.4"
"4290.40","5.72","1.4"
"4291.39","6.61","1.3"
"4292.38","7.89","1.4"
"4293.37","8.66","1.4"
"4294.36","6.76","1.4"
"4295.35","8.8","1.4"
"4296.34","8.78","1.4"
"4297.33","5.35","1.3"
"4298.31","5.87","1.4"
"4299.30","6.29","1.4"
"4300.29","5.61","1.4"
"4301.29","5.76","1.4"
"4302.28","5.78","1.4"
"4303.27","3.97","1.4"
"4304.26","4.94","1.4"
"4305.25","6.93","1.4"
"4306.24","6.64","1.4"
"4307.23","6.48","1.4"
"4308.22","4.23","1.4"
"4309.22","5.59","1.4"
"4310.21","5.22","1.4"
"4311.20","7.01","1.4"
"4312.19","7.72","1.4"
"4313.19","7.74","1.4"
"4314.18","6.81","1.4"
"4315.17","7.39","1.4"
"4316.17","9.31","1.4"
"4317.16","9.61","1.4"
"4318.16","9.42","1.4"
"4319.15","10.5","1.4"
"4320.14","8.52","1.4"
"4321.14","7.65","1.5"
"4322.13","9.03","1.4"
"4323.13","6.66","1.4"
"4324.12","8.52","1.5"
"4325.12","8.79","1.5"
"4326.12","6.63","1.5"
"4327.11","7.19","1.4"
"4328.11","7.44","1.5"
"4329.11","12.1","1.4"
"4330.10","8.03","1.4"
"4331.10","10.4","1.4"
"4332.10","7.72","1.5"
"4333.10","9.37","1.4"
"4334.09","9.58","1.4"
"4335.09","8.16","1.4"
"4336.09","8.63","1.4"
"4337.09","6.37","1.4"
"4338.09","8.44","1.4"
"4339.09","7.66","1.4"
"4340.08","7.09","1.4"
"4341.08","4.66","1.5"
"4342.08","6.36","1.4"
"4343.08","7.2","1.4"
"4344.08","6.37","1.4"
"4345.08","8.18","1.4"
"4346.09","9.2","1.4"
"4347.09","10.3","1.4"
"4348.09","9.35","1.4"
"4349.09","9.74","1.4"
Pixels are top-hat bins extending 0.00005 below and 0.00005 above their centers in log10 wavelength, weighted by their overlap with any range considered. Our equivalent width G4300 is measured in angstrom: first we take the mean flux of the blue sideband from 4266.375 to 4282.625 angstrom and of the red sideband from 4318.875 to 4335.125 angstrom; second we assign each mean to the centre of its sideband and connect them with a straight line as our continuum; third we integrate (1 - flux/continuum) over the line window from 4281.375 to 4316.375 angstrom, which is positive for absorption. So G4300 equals 5.2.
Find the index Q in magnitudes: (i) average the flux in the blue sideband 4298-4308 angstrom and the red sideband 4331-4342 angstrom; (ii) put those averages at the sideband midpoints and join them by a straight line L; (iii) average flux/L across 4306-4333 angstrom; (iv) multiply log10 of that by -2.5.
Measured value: -0.16 mag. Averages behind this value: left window 5.78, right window 7.86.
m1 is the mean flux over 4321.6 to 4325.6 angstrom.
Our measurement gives 8.25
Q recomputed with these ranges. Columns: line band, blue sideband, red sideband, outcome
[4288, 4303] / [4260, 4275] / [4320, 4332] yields 0.17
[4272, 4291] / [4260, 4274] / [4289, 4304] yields 0.01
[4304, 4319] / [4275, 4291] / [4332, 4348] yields 0.05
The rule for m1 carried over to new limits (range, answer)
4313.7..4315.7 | 7.12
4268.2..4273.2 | 7.03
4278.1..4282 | 8.4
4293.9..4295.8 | 7.77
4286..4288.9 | 5.99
